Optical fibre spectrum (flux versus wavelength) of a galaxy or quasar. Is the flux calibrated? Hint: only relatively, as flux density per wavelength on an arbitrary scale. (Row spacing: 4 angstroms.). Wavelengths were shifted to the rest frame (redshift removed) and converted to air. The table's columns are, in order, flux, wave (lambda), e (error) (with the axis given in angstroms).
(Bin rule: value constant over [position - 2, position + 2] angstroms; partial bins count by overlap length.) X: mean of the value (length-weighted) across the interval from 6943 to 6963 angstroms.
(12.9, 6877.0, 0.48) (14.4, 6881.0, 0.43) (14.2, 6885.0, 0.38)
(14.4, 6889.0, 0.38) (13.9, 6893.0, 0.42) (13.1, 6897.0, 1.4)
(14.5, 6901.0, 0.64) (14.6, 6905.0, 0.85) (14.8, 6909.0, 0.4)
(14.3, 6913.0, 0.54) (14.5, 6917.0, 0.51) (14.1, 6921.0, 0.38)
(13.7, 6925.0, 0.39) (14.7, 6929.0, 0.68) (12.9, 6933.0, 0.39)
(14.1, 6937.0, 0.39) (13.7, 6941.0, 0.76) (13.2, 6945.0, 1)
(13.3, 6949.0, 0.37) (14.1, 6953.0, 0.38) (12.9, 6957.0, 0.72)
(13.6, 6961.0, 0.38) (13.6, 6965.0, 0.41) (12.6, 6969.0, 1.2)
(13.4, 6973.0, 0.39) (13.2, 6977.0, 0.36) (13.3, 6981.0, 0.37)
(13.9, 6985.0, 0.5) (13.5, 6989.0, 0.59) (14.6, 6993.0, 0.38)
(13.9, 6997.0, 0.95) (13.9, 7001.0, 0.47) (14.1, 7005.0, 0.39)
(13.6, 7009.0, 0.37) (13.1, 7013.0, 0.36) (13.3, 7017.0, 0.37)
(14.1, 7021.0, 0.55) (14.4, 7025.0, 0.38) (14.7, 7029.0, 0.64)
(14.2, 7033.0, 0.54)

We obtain 13.4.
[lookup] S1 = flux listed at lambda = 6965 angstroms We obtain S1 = 13.6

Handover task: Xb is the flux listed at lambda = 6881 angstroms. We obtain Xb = 14.4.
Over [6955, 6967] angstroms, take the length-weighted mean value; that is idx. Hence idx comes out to 13.4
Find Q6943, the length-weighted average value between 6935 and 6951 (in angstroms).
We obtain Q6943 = 13.6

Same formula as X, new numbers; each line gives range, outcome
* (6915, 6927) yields 14.1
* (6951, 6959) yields 13.5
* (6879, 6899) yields 14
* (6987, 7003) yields 14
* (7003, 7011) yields 13.8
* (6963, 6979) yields 13.2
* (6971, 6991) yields 13.5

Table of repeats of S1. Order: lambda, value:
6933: 12.9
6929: 14.7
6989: 13.5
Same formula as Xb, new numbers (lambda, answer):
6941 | 13.7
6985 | 13.9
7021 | 14.1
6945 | 13.2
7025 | 14.4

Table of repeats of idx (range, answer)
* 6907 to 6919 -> 14.5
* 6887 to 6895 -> 14.2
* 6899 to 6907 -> 14.6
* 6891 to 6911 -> 14.2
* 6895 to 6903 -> 13.8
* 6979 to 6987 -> 13.6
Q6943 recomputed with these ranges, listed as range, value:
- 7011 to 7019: 13.2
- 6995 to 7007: 14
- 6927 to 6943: 13.9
